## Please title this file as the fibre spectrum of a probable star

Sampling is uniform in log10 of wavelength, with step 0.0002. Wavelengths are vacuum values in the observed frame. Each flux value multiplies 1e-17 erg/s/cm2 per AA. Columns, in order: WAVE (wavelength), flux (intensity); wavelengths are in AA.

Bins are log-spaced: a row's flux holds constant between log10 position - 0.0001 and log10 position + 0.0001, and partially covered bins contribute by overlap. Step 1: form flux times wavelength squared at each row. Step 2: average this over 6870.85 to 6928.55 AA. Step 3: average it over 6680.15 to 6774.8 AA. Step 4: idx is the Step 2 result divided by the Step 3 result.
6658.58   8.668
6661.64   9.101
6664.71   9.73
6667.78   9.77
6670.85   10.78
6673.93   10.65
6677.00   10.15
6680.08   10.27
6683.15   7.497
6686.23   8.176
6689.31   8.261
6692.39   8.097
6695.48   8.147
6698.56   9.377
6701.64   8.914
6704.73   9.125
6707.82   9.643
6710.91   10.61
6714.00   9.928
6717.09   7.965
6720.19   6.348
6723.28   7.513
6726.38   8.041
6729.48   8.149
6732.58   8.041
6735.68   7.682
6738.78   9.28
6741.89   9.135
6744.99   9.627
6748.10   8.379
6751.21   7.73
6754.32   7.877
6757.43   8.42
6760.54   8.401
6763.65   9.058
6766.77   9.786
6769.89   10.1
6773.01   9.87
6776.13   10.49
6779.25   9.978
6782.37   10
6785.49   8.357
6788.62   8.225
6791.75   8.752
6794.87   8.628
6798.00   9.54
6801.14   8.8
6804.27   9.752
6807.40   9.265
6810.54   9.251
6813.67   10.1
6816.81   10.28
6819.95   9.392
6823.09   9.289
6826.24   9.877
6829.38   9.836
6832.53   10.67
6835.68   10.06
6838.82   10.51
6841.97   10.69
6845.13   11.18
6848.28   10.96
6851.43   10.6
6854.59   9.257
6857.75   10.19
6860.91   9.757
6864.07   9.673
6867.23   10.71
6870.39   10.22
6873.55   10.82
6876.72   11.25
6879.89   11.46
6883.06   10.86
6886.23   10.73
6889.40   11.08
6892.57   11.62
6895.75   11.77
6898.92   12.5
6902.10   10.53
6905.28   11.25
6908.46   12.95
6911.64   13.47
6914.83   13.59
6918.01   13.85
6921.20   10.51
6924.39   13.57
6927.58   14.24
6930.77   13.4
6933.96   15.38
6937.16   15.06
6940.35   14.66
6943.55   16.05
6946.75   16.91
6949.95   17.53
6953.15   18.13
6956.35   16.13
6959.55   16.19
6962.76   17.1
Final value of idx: 1.45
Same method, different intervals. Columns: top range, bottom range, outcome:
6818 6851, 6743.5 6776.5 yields 1.16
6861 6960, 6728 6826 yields 1.49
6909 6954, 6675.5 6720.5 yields 1.76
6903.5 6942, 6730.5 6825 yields 1.54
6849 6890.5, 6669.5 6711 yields 1.20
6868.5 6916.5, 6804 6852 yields 1.17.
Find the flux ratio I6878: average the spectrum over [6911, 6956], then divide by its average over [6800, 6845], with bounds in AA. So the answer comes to 1.5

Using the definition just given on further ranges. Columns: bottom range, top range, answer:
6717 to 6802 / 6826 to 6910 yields 1.24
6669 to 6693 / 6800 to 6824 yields 1.03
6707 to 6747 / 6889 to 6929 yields 1.44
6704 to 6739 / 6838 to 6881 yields 1.24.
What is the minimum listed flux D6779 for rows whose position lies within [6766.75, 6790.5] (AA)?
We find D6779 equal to 8.225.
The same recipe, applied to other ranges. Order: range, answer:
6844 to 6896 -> 9.257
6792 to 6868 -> 8.628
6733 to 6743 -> 7.682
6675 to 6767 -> 6.348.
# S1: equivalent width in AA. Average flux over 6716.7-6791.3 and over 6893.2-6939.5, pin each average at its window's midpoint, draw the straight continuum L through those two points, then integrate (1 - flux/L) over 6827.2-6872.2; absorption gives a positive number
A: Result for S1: 3.68 AA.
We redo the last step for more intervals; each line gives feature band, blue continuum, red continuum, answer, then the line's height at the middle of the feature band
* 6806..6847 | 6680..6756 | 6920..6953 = 5.8 AA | 11.7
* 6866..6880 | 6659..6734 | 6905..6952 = 2.3 AA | 13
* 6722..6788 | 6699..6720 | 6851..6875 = 4.2 AA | 9.45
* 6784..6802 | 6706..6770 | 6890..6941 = 2.3 AA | 9.96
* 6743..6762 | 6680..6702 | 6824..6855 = 1.7 AA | 9.26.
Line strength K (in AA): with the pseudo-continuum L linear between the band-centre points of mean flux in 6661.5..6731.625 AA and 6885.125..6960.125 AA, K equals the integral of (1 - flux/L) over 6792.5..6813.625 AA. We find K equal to 3.7 AA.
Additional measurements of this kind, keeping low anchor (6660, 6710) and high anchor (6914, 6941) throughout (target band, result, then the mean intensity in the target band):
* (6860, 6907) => 7.23 AA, 11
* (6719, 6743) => 4.95 AA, 8.03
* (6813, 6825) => 2.05 AA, 9.74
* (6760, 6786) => 2.96 AA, 9.66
